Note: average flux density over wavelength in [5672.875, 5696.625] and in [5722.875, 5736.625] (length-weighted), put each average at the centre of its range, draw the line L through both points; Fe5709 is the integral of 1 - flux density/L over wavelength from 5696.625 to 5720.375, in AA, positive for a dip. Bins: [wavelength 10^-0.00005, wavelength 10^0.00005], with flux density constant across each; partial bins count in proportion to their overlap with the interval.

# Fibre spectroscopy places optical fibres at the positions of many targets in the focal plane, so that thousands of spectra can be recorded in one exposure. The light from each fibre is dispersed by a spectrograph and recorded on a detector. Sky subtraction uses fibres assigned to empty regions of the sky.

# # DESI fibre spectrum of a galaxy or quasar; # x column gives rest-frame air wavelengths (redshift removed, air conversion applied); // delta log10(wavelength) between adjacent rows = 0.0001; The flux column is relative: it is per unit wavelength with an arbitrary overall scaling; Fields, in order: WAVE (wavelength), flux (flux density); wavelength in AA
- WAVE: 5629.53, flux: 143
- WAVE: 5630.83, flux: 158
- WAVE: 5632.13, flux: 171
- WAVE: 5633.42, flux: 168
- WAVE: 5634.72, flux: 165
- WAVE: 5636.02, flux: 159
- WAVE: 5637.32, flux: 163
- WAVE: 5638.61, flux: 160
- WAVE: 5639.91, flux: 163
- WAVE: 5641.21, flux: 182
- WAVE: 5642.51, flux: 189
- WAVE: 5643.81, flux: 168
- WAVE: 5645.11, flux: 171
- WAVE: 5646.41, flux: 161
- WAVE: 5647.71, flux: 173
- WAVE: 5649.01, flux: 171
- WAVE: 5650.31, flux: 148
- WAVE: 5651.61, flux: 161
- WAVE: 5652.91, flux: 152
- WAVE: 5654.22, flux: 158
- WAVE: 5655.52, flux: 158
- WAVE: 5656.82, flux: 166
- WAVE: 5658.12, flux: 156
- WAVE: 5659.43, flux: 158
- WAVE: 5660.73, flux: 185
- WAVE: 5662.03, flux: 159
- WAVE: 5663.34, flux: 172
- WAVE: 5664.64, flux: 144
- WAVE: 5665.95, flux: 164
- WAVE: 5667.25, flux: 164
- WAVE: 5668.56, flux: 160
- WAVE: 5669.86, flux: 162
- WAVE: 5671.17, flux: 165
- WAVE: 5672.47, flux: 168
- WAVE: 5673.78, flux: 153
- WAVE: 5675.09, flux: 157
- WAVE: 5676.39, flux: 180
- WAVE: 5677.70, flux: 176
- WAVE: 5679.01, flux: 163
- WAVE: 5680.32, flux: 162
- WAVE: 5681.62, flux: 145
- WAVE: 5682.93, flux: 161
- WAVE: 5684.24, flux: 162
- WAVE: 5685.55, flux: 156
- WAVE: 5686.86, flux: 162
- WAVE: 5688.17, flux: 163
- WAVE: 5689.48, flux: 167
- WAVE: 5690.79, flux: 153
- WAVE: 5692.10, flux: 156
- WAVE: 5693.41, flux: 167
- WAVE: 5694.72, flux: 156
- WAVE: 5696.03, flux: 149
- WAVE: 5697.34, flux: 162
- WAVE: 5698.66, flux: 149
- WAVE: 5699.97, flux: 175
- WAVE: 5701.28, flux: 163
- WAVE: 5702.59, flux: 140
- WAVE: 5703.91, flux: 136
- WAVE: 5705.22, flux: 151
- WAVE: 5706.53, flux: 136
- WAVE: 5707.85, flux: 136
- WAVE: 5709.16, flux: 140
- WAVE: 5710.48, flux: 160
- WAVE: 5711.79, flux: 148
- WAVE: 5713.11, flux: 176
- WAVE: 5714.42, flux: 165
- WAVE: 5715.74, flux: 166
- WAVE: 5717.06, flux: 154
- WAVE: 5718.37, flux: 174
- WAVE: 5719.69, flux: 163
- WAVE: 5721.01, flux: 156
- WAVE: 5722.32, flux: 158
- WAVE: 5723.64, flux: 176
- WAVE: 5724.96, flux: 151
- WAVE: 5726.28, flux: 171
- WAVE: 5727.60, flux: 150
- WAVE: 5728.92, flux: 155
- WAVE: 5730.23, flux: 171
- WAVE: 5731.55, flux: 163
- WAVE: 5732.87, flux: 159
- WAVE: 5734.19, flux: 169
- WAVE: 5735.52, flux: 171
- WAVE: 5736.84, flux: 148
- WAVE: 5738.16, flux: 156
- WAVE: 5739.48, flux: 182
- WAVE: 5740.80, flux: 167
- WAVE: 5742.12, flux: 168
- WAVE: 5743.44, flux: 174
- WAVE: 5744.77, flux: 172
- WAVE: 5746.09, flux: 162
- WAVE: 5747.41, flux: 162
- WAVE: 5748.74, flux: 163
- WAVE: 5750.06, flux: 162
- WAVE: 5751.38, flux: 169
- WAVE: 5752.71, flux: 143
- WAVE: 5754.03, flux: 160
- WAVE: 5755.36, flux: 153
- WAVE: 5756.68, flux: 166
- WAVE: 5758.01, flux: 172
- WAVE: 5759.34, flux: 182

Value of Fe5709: 1.0 AA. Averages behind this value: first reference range 161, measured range 155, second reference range 163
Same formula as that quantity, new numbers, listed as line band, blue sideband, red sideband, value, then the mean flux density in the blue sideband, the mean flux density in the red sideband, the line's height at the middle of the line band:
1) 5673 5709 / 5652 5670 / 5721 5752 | 1.26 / 161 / 164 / 162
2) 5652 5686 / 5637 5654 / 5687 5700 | 0.18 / 166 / 159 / 163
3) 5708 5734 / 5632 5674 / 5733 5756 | 0.50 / 164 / 163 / 164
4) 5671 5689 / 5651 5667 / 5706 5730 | -0.27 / 161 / 158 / 160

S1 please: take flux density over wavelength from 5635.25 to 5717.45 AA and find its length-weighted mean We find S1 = 160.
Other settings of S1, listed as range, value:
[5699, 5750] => 160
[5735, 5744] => 167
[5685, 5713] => 154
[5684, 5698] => 159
